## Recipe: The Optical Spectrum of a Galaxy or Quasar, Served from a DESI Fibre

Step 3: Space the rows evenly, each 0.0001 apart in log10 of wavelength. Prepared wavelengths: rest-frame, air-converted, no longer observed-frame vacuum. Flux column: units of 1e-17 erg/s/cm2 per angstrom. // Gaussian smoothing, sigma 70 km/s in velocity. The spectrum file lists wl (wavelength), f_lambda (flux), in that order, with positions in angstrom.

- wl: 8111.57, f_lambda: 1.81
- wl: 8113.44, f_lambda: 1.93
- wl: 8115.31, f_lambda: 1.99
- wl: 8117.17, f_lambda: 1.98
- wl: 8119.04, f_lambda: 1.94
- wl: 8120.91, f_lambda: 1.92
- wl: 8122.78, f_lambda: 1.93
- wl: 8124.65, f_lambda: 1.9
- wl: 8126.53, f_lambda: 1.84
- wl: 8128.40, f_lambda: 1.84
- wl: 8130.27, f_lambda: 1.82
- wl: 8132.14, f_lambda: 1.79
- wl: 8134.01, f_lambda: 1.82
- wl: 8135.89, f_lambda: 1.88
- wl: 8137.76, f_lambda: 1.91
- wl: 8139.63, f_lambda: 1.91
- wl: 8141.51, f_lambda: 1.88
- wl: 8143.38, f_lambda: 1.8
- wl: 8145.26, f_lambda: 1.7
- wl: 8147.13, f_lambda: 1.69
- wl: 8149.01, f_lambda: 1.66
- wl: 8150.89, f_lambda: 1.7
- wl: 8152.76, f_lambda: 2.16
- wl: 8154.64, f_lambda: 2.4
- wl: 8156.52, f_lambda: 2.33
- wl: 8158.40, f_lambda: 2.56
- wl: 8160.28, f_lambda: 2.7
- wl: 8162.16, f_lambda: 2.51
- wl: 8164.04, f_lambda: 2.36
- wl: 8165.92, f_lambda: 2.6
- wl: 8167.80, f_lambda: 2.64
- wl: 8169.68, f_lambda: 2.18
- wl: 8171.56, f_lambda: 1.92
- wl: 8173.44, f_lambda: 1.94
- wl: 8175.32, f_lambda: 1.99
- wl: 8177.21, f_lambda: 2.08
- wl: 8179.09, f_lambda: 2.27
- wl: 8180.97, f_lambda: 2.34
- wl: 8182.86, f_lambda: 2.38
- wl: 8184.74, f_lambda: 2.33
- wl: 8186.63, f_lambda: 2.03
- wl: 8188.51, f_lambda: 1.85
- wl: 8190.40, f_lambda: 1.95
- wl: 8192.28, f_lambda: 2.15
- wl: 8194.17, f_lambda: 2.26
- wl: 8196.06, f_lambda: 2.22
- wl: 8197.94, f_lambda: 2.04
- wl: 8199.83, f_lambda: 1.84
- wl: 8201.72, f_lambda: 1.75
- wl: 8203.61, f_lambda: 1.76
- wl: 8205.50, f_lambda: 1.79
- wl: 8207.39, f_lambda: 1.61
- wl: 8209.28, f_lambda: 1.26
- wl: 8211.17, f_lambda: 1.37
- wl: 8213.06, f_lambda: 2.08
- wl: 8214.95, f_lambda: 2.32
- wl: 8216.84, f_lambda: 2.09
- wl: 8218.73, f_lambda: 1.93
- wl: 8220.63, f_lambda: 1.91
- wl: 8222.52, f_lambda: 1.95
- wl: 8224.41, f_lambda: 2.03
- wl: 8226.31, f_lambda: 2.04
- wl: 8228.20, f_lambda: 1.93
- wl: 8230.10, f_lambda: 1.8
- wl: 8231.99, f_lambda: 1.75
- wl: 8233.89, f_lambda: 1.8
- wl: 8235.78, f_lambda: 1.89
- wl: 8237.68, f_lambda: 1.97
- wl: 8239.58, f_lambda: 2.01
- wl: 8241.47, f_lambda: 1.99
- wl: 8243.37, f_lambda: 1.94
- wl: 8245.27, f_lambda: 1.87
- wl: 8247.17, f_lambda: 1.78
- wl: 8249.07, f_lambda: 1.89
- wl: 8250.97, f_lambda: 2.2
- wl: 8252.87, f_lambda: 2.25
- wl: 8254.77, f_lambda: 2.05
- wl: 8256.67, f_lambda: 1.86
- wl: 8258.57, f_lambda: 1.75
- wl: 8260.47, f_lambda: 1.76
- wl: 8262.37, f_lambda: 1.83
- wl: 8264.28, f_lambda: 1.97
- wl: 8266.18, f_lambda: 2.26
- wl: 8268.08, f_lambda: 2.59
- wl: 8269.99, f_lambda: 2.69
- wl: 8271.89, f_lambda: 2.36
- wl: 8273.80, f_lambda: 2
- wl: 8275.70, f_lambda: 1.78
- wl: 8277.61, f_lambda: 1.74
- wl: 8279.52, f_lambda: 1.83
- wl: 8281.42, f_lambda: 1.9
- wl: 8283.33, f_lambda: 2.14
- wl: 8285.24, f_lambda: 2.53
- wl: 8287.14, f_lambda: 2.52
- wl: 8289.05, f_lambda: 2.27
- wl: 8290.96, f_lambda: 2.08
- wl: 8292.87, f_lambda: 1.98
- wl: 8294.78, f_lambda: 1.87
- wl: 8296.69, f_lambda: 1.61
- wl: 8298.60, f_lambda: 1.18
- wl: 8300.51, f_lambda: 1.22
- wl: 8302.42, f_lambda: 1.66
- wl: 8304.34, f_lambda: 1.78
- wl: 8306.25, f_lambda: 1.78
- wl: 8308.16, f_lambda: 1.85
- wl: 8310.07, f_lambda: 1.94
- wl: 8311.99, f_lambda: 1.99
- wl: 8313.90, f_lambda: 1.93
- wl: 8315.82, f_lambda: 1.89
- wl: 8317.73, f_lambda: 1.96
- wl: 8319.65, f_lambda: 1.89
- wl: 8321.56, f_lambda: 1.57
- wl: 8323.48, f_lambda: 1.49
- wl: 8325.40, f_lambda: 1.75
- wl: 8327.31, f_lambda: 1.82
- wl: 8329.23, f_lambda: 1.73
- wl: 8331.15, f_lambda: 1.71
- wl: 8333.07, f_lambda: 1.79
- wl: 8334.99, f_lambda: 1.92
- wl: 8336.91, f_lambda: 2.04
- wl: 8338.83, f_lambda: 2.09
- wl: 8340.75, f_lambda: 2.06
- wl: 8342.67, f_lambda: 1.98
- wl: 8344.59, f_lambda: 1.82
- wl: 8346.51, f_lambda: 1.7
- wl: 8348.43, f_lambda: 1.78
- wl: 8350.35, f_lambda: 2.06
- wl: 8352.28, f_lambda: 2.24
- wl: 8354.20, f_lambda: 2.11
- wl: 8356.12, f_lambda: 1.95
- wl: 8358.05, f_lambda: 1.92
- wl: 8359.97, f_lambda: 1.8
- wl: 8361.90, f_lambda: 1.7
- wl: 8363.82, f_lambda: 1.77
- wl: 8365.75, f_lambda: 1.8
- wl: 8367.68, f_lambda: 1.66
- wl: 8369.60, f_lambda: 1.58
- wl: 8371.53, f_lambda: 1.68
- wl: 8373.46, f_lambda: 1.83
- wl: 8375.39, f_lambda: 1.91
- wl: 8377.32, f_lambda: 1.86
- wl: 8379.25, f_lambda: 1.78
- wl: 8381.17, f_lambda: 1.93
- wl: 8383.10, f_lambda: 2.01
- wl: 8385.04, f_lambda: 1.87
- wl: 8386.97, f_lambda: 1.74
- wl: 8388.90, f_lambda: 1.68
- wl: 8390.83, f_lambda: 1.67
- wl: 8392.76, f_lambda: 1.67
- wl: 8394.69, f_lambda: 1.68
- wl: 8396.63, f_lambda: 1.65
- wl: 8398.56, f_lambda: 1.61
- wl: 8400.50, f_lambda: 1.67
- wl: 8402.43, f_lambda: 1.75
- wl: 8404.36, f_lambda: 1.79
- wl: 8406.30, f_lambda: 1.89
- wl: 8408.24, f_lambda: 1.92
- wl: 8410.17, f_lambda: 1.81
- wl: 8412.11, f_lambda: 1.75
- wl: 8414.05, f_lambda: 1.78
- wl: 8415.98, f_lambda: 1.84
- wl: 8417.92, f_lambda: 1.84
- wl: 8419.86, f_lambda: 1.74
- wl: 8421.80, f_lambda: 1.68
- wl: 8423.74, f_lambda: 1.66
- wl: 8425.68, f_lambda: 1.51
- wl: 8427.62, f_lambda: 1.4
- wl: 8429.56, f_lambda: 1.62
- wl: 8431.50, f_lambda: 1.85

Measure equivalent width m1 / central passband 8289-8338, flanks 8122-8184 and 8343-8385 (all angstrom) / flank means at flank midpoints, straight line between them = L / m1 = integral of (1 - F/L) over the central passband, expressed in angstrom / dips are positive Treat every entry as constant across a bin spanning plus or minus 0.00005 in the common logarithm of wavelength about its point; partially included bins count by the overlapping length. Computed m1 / 3.0 angstrom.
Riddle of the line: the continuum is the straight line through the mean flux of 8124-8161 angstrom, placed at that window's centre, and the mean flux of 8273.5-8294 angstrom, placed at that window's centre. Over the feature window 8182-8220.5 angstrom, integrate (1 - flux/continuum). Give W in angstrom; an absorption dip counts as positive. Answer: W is 1.1 angstrom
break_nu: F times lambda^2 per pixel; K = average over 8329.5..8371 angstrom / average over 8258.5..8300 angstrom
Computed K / 0.94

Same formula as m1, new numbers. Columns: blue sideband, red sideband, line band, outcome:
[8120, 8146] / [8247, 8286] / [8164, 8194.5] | -4.16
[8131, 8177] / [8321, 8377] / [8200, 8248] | 3.13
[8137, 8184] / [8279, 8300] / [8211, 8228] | 0.62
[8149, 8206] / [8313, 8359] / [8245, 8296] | -1.73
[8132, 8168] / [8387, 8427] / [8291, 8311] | 1.86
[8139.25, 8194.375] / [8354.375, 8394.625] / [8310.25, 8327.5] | 0.67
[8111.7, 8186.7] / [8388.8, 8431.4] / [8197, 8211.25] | 2.10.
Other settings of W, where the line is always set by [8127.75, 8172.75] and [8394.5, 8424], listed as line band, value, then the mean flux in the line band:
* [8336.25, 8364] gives -1.6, 1.94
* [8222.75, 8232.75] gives 0.3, 1.92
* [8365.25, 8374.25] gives 0.5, 1.7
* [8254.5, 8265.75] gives 0.4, 1.88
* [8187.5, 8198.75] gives -0.3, 2.08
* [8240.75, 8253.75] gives -0.2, 1.99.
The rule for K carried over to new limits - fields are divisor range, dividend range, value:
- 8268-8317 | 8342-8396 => 0.95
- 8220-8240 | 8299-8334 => 0.94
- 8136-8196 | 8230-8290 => 0.98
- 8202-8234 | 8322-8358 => 1.05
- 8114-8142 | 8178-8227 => 1.07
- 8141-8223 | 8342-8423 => 0.92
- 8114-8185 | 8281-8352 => 0.95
